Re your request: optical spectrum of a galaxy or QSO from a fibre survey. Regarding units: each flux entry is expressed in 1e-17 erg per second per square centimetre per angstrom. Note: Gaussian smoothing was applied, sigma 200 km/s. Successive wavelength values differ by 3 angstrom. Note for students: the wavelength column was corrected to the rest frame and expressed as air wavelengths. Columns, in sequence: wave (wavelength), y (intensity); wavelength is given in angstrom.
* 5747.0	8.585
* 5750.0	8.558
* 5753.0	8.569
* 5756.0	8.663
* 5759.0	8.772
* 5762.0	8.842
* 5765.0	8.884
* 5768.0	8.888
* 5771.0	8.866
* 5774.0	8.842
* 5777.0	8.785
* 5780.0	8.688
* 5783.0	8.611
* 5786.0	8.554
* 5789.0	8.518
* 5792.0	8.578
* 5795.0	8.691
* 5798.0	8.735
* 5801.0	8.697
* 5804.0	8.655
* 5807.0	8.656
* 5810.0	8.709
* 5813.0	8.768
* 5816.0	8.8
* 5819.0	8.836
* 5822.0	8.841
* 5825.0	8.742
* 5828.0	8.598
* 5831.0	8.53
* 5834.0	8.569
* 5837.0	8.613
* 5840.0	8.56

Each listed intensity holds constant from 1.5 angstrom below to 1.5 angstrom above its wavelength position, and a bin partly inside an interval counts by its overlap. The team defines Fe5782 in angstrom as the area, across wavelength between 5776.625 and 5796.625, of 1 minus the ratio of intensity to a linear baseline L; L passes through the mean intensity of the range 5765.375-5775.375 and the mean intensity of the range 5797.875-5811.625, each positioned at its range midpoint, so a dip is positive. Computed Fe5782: 0.4 angstrom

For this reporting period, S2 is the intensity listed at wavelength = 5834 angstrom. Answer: 8.569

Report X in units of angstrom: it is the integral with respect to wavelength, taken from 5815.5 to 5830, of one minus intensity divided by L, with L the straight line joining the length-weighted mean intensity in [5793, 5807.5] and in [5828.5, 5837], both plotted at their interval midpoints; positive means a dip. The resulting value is -0.3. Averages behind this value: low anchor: 8.69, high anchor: 8.57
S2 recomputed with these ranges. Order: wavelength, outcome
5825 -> 8.742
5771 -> 8.866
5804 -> 8.655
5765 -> 8.884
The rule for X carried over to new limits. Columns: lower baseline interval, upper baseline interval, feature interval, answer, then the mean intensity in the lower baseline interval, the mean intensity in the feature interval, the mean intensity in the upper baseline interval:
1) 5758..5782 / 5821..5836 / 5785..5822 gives 0.12 angstrom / 8.82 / 8.69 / 8.65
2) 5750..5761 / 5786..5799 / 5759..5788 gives -0.43 angstrom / 8.66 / 8.77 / 8.62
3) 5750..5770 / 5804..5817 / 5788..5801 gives 0.13 angstrom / 8.76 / 8.64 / 8.72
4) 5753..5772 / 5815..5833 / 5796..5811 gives 0.09 angstrom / 8.8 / 8.69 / 8.72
